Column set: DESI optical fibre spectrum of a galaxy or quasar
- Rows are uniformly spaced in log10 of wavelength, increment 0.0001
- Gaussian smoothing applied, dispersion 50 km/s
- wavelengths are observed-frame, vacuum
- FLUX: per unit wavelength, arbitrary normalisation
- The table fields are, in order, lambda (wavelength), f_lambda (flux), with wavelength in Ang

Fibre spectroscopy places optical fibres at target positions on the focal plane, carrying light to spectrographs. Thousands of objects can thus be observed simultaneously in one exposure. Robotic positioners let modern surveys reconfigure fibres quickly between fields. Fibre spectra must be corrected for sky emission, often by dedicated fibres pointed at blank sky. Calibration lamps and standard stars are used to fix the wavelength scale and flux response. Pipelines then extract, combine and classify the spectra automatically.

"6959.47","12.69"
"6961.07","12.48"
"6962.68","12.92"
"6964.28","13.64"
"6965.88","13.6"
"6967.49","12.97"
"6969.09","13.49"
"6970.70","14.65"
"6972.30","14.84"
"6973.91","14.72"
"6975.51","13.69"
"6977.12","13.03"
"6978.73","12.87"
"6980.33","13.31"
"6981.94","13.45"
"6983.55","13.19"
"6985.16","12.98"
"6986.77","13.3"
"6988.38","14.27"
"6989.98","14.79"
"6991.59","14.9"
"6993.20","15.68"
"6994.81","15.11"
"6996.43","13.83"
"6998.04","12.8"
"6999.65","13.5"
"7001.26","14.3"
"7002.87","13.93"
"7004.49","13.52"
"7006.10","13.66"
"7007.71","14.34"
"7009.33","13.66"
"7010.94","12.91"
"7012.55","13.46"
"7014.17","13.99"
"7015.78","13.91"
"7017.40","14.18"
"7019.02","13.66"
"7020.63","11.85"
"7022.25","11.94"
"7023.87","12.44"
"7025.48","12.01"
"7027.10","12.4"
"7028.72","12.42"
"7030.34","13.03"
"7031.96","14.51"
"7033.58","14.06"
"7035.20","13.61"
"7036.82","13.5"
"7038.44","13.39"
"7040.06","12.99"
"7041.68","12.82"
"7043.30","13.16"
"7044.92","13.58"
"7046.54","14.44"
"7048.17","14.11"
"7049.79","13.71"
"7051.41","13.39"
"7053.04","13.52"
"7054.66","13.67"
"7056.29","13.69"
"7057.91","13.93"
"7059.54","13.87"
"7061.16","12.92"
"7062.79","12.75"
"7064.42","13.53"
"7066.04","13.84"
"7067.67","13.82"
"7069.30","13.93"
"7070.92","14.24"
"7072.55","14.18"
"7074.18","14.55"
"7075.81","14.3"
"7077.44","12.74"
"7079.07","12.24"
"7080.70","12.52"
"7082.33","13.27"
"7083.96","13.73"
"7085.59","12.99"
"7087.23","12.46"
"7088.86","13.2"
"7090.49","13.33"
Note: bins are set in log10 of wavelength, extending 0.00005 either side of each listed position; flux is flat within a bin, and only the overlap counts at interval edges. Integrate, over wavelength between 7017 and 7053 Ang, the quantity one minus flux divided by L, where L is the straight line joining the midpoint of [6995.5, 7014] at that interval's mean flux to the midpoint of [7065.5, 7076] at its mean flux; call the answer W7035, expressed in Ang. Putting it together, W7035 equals 1.64 Ang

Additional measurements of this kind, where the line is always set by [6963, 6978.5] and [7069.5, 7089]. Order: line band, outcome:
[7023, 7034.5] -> 0.50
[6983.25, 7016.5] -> -0.58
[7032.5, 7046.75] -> 0.05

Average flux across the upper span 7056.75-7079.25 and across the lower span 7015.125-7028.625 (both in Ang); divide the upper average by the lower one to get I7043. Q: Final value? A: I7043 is 1.07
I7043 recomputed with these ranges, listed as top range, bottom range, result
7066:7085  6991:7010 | 0.97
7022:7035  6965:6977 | 0.93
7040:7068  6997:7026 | 1.01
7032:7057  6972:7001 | 0.98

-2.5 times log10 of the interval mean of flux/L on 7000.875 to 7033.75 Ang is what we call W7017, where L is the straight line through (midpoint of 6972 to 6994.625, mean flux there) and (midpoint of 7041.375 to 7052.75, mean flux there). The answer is 0.037 mag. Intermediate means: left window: 13.9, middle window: 13.3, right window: 13.6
